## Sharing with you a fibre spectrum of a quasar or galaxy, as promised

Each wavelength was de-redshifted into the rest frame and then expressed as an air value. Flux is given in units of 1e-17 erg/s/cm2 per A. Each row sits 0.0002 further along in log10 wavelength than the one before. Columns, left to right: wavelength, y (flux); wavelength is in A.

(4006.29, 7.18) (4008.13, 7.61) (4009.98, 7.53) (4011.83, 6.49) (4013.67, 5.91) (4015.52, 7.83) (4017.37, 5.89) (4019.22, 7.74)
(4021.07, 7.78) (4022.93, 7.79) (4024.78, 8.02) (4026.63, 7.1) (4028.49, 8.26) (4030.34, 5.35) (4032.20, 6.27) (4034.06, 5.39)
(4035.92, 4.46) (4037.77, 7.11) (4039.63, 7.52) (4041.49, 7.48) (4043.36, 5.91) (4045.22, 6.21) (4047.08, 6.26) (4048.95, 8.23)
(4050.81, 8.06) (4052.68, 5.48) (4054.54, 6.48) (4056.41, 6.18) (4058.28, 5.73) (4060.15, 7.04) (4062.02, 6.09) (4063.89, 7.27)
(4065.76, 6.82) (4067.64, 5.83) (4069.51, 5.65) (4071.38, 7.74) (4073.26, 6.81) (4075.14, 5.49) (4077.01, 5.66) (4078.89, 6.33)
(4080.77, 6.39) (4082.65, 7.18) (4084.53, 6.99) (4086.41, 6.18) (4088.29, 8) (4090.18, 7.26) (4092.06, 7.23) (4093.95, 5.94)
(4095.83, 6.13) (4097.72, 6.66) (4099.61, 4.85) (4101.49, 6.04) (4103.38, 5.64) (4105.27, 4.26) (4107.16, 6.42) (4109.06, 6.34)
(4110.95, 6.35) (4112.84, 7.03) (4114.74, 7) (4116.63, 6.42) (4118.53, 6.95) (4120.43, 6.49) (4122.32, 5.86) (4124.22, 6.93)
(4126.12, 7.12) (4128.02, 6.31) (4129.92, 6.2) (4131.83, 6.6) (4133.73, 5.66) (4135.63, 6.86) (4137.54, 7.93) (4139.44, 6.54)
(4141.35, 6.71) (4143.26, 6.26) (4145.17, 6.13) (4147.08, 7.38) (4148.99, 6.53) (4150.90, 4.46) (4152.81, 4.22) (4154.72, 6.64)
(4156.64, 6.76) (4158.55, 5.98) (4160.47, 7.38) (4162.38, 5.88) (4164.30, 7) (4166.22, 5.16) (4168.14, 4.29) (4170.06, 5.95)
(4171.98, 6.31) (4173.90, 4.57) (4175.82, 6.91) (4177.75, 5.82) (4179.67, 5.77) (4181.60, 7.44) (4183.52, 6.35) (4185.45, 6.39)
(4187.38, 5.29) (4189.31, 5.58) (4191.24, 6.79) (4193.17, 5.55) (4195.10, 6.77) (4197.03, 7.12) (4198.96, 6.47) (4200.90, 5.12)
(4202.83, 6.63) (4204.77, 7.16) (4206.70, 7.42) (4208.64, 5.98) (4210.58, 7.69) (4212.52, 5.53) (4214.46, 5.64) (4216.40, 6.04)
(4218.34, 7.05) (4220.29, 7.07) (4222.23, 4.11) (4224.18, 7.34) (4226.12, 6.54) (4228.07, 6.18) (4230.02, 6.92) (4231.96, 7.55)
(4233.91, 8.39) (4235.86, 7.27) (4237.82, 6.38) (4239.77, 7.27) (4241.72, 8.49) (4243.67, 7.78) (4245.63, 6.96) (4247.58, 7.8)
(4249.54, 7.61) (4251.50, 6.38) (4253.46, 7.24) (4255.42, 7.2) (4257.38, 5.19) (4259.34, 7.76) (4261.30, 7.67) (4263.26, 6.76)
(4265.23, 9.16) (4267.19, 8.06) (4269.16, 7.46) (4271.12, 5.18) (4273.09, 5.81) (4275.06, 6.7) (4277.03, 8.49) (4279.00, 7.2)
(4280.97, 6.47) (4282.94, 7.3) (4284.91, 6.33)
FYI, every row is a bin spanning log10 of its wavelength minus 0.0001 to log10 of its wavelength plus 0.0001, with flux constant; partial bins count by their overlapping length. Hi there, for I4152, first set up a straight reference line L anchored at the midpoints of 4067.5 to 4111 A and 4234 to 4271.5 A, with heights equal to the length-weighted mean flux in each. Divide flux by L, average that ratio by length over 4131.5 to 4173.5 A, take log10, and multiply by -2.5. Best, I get 0.09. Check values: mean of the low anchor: 6.31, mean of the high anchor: 7.3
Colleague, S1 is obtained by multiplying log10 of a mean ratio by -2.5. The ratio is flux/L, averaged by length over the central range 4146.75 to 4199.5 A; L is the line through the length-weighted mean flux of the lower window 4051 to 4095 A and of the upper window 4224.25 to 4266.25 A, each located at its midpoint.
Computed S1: 0.147 mag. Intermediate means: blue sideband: 6.54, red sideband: 7.27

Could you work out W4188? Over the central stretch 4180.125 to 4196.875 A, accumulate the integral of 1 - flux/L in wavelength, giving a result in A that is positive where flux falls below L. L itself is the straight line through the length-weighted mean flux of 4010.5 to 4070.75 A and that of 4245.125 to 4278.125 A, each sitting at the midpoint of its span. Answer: 1.7 A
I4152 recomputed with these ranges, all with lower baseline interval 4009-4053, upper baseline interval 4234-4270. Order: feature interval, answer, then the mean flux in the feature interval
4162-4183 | 0.21 mag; 5.93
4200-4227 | 0.14 mag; 6.38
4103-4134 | 0.11 mag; 6.36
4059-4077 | 0.08 mag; 6.47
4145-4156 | 0.21 mag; 5.9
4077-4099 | 0.05 mag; 6.68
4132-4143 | 0.06 mag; 6.7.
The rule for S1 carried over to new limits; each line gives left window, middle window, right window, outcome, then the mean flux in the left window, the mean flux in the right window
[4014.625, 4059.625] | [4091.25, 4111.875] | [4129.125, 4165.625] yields 0.096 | 6.77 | 6.36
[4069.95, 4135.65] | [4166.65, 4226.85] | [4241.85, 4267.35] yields 0.132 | 6.43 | 7.37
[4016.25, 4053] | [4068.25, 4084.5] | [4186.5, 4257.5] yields 0.063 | 6.84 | 6.71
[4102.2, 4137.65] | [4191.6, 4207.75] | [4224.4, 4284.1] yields 0.052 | 6.4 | 7.17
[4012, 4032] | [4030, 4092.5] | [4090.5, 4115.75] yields 0.018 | 7.11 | 6.18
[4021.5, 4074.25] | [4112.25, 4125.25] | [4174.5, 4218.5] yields -0.024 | 6.67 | 6.34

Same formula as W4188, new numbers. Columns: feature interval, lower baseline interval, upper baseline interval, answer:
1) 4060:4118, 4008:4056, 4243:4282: 4.13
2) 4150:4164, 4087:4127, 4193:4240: 1.18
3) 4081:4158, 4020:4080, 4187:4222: 1.09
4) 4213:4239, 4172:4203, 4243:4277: 0.16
